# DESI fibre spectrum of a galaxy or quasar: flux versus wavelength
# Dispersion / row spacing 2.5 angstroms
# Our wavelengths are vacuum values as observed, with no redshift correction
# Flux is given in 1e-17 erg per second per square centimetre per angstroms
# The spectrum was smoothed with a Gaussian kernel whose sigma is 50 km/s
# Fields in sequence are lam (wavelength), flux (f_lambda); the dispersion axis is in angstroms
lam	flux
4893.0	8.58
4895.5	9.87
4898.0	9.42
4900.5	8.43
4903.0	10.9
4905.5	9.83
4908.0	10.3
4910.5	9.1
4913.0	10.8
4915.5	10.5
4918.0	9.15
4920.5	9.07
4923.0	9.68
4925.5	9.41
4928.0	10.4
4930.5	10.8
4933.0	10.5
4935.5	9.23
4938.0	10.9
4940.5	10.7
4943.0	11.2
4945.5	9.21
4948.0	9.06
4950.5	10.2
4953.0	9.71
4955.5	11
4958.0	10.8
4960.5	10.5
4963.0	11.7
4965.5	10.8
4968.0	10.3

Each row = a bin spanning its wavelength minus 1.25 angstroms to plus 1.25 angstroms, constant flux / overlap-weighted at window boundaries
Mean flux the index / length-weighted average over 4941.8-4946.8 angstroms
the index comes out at 10.2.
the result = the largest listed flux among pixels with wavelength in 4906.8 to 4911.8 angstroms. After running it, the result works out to 10.3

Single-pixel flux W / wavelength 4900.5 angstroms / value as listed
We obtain 8.43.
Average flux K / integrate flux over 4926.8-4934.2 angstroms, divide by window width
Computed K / 10.6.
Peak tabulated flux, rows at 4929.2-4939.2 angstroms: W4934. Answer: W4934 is 10.9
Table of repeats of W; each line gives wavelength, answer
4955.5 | 11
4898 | 9.42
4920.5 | 9.07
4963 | 11.7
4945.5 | 9.21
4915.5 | 10.5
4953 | 9.71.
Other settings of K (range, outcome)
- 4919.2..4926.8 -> 9.39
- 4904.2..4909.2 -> 10.1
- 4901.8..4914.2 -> 10.2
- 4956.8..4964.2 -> 11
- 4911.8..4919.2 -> 10.2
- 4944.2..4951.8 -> 9.5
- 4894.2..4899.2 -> 9.64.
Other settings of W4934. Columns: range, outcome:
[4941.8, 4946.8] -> 11.2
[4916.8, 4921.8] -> 9.15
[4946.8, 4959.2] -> 11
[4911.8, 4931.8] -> 10.8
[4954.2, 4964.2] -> 11.7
